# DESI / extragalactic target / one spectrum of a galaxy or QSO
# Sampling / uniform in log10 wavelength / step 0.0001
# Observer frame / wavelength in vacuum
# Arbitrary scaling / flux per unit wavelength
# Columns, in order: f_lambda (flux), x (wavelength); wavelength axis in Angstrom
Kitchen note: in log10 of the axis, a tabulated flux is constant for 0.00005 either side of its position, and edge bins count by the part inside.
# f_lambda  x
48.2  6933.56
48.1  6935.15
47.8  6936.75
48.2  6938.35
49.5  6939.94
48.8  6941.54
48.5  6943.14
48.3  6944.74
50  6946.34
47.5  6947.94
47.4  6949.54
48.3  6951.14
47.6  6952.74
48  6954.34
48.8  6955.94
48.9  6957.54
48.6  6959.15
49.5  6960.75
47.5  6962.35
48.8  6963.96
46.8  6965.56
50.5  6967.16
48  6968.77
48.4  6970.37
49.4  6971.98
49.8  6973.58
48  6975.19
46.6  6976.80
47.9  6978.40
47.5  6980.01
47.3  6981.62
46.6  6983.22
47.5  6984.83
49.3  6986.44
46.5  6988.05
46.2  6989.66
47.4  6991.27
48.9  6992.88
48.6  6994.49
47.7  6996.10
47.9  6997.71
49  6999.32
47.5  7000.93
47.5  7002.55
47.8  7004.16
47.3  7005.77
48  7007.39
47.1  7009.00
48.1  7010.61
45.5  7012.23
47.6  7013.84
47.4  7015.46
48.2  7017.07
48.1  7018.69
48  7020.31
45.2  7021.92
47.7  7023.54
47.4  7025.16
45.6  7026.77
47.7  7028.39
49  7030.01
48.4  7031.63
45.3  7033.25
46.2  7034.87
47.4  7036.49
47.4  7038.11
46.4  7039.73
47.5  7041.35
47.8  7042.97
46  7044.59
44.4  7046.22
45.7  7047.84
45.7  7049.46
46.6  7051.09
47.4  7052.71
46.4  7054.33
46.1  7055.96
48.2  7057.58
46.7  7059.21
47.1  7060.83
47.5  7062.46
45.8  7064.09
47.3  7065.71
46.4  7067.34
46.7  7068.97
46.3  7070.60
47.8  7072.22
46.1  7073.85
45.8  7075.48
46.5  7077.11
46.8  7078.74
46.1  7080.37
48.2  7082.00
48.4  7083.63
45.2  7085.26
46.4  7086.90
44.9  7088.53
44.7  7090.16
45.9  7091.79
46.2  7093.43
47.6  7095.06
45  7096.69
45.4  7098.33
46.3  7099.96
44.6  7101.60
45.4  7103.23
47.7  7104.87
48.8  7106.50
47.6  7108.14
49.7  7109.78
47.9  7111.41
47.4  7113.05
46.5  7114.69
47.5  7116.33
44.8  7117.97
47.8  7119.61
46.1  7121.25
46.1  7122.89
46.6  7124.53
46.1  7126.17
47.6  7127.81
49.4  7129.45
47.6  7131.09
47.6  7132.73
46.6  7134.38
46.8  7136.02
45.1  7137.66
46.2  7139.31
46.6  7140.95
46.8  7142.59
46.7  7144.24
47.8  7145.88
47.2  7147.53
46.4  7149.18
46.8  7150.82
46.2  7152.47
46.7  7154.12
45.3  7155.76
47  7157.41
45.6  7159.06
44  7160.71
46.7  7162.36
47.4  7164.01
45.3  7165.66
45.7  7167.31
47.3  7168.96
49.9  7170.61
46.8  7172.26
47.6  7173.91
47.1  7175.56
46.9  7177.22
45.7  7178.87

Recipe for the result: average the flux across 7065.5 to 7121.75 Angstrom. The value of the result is 46.6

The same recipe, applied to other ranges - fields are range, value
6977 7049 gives 47.3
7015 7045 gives 47.2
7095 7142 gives 46.8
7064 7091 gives 46.5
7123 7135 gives 47.3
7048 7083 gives 46.7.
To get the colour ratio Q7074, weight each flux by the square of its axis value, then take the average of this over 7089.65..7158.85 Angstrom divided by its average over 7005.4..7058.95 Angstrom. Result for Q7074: 1.0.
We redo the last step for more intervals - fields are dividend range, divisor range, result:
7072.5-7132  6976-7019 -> 1.01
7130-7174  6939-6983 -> 1.02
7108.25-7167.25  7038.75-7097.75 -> 1.03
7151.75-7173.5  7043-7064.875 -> 1.03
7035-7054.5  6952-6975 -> 0.98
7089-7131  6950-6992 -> 1.01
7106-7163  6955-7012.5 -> 1.02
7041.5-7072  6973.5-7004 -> 1.00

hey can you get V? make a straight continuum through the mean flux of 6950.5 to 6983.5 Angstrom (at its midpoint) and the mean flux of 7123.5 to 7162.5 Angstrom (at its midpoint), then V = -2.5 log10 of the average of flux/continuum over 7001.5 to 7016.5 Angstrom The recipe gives 0.01 mag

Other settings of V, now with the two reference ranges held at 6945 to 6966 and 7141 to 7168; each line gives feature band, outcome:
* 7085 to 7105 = 0.03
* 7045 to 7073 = 0.02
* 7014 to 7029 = 0.01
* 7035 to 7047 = 0.02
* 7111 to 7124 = 0.00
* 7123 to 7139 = -0.01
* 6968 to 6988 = 0.00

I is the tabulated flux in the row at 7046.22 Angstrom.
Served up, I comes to 44.4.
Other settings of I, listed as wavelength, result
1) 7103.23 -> 45.4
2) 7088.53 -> 44.9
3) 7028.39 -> 47.7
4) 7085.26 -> 45.2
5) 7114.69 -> 46.5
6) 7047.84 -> 45.7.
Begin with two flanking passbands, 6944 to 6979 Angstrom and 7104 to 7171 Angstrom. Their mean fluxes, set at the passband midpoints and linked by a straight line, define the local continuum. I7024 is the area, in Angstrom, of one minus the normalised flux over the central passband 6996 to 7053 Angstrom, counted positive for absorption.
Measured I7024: 0.8 Angstrom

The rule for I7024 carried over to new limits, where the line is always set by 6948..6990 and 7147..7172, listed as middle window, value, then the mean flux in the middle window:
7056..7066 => 0.1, 47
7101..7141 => -0.1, 47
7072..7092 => 0.3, 46.3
